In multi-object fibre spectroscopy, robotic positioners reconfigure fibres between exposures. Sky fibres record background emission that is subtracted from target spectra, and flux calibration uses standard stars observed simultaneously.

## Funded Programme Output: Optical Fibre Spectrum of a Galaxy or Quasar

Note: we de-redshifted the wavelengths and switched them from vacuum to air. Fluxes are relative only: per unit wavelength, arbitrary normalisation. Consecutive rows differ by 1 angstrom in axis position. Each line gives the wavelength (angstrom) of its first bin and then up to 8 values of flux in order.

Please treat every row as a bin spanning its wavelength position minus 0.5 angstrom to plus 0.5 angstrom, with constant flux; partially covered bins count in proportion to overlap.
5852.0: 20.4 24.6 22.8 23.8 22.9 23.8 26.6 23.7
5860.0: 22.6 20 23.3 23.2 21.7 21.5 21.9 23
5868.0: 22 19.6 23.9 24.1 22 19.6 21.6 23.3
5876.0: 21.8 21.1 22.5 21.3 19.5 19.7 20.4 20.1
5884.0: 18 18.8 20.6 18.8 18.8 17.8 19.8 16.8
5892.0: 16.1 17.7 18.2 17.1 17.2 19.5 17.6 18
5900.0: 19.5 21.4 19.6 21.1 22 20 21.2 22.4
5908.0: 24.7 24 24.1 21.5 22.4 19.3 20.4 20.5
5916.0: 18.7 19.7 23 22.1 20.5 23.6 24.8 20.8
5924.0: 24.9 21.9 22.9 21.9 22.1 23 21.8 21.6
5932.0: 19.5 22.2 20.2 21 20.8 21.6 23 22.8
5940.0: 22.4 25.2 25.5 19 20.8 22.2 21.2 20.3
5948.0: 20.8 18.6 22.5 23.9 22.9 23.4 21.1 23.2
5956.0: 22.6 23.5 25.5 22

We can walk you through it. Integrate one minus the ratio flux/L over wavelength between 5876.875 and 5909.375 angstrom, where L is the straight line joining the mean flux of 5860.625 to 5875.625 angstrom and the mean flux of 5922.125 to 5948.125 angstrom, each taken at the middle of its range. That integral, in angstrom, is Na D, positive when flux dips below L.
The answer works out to 3.4 angstrom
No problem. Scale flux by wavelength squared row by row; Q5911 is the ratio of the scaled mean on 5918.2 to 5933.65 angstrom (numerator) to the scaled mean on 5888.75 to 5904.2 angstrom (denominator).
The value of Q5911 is 1.20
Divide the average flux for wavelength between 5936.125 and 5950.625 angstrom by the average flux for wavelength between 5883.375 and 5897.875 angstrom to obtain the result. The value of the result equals 1.2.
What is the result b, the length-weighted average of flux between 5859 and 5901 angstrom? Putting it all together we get 20.3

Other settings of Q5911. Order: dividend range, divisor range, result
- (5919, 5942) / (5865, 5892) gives 1.10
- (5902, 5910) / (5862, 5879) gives 1.02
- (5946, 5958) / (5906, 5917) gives 1.04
